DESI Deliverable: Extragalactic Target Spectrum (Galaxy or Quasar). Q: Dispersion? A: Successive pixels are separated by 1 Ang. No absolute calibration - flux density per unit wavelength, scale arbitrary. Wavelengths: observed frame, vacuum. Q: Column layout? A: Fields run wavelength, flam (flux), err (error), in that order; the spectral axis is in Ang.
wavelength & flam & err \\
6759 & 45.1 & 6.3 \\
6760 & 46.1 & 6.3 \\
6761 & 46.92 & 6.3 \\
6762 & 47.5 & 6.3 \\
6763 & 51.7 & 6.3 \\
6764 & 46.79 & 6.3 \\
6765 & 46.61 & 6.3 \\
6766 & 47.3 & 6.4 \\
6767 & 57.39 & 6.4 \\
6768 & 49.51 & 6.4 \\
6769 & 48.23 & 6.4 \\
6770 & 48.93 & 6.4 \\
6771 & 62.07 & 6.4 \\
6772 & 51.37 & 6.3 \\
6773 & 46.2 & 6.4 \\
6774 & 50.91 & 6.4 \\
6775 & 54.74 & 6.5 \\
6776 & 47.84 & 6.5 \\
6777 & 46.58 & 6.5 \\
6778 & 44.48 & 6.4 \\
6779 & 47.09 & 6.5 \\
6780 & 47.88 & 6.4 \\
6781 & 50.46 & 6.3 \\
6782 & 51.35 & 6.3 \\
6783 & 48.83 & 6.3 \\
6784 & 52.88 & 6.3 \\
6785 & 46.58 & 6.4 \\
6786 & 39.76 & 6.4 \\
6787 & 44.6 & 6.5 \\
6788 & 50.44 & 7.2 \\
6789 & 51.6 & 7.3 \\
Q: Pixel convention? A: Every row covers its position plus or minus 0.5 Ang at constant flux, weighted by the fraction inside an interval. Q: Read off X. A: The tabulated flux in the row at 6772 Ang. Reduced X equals 51.37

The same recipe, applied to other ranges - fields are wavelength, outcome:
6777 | 46.58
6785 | 46.58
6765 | 46.61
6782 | 51.35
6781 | 50.46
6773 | 46.2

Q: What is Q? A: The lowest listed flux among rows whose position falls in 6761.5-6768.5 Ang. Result 46.61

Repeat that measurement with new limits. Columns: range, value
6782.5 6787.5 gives 39.76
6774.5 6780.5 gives 44.48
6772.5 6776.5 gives 46.2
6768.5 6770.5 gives 48.23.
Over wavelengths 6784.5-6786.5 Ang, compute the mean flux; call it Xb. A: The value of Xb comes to 43.2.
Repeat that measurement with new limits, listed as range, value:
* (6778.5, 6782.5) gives 49.2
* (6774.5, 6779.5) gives 48.1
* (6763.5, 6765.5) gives 46.7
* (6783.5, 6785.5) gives 49.7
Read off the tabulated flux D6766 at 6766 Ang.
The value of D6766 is 47.3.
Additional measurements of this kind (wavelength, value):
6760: 46.1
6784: 52.88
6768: 49.51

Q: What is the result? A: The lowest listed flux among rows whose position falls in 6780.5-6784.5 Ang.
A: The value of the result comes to 48.83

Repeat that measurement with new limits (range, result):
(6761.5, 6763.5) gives 47.5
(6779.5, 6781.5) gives 47.88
